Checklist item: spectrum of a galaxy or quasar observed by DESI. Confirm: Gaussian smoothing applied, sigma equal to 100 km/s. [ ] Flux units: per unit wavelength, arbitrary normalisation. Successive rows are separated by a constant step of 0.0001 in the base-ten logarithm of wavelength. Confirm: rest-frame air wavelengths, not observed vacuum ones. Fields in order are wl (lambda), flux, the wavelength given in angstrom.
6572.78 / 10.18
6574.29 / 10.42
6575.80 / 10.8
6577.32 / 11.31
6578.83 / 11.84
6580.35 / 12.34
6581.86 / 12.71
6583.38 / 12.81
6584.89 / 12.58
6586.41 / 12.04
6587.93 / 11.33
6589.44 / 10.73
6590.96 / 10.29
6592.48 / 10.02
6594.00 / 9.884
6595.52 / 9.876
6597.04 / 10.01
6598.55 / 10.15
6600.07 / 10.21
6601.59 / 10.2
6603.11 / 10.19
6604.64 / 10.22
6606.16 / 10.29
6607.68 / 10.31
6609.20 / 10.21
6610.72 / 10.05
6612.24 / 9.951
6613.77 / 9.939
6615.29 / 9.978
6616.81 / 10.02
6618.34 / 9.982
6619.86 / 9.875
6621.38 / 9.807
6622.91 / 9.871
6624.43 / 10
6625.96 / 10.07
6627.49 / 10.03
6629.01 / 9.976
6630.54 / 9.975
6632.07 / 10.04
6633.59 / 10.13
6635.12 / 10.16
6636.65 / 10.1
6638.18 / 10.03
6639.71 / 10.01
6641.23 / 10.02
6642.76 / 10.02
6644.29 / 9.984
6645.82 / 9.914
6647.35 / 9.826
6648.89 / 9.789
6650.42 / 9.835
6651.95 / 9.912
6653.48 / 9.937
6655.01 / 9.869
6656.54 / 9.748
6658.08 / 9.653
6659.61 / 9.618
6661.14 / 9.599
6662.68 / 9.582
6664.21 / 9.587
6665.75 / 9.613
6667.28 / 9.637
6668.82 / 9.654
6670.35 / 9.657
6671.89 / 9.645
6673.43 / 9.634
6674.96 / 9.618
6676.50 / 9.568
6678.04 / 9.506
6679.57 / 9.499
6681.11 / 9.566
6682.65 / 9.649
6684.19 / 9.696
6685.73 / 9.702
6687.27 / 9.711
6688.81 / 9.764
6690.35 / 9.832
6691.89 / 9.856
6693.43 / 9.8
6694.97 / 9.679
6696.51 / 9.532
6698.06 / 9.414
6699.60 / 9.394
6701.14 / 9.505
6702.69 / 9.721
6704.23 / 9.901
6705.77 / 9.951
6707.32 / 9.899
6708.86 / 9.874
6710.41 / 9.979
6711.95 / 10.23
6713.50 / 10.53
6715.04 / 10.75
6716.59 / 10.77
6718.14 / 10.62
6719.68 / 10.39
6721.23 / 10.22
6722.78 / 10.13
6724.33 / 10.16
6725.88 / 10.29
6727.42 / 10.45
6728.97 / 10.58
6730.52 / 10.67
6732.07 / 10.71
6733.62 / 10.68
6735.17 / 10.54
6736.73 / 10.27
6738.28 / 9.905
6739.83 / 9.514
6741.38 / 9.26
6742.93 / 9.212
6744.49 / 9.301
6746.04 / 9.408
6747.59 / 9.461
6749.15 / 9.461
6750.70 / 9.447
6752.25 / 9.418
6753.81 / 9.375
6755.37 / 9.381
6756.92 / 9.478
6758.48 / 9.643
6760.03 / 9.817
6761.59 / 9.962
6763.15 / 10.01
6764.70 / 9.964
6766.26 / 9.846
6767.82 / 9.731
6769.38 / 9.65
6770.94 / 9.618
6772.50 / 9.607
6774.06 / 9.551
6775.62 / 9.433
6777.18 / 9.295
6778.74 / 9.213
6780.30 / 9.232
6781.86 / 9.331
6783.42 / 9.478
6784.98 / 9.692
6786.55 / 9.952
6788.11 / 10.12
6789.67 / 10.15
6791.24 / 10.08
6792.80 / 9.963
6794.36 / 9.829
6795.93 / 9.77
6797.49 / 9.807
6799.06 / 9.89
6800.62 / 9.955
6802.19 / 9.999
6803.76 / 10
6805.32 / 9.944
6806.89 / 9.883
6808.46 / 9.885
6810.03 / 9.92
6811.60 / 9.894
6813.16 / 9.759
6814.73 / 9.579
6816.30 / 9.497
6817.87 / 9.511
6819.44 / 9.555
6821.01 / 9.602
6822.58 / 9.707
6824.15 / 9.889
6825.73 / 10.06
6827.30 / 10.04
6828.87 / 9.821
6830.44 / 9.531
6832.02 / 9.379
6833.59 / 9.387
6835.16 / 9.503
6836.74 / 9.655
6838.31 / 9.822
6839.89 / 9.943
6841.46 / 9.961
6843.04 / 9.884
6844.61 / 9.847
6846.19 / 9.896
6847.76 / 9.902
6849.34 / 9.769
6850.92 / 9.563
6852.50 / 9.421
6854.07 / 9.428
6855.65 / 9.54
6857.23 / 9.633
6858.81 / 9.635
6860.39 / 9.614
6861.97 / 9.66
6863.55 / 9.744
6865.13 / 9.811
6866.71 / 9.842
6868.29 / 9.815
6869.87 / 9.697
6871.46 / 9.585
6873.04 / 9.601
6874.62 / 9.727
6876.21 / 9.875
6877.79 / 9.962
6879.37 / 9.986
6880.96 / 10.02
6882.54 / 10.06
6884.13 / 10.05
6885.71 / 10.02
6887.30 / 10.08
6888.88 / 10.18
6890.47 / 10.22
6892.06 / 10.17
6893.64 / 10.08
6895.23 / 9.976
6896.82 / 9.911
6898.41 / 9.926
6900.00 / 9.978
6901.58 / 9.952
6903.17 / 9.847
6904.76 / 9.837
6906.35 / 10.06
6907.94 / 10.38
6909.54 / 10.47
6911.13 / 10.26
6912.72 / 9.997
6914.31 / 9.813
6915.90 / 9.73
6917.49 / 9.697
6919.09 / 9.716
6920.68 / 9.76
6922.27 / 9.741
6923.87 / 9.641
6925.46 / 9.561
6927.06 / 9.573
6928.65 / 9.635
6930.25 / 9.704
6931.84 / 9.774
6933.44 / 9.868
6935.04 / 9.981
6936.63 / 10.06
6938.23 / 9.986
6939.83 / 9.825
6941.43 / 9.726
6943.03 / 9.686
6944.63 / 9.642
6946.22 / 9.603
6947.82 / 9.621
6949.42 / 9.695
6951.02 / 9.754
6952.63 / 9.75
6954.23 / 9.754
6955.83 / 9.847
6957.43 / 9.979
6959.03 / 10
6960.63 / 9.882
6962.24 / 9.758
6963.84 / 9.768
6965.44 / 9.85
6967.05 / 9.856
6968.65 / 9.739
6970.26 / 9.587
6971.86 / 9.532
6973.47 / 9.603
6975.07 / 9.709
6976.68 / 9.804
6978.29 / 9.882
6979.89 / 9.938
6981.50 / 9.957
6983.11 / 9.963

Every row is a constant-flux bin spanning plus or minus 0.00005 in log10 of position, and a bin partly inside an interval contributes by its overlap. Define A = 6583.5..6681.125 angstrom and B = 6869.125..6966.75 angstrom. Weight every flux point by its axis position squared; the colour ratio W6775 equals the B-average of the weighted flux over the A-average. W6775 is 1.07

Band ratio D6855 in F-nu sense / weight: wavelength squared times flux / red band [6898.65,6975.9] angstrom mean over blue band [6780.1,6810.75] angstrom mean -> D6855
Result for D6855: 1.0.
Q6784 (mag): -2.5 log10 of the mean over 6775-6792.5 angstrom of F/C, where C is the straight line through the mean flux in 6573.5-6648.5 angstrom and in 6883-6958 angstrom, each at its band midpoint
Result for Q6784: 0.05 mag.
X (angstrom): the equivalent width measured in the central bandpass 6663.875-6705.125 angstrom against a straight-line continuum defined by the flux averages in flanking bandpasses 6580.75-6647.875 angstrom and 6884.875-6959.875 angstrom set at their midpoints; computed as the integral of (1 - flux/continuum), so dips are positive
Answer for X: 2.3 angstrom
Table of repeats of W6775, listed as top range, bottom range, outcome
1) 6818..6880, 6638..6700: 1.06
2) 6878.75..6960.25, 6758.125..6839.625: 1.05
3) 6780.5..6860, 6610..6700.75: 1.05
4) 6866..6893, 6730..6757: 1.06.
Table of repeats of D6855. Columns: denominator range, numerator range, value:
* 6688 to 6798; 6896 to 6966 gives 1.06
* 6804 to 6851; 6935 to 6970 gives 1.04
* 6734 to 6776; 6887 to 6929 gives 1.08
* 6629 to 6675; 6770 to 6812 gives 1.03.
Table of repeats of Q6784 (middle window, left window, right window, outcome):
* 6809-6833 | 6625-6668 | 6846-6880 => 0.003 mag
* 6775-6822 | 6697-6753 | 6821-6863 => 0.008 mag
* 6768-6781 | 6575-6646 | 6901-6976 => 0.073 mag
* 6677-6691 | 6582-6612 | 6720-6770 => 0.058 mag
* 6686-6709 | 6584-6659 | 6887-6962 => 0.040 mag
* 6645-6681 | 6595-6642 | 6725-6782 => 0.030 mag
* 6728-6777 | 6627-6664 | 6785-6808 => 0.018 mag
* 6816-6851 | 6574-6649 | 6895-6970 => 0.031 mag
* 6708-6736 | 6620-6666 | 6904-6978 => -0.059 mag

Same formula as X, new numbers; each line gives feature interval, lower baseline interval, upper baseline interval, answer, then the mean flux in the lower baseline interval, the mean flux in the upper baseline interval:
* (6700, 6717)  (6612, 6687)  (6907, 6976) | -0.44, 9.82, 9.8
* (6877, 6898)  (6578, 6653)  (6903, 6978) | -0.33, 10.4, 9.81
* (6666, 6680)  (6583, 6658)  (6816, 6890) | 0.68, 10.2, 9.76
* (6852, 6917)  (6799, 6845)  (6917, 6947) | -0.90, 9.77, 9.75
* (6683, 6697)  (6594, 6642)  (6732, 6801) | 0.22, 10.1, 9.71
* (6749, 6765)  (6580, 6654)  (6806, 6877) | 0.50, 10.3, 9.72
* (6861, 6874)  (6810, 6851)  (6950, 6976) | 0.04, 9.74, 9.77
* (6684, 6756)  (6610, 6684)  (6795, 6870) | -0.92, 9.83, 9.75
